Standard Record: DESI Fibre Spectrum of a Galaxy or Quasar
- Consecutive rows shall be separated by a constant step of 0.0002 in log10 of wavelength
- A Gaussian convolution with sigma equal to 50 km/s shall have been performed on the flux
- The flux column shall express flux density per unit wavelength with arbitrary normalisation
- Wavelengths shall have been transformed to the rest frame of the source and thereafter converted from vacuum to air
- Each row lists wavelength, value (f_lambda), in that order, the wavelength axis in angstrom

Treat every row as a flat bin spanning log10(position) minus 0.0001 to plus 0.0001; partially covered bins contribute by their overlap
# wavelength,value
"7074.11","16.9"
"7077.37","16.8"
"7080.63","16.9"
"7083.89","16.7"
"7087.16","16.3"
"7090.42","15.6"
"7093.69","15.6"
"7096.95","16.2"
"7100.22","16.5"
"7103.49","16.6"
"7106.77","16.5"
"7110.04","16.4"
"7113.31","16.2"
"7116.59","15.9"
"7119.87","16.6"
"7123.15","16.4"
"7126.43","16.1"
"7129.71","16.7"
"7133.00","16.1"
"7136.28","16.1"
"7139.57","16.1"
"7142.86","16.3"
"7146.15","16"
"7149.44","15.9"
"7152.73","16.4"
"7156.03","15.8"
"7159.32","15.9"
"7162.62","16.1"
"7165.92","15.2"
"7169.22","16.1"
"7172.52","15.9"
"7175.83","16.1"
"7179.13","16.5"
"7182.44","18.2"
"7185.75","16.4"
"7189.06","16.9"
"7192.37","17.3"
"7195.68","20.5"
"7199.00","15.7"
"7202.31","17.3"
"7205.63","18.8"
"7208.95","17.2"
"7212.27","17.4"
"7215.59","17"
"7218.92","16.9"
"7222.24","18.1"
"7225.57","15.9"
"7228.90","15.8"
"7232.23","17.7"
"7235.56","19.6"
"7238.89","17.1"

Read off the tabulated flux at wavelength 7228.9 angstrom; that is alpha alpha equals 15.8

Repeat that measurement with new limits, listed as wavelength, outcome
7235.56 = 19.6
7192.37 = 17.3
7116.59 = 15.9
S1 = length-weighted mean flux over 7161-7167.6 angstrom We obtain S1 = 15.7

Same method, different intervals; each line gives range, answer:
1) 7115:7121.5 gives 16.2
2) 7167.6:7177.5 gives 16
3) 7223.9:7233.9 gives 16.5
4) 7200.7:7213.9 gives 17.7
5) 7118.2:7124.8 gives 16.5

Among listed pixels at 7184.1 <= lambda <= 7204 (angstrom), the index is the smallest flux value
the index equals 15.7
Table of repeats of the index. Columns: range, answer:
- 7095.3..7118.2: 15.9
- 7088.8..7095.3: 15.6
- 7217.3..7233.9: 15.8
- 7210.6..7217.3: 17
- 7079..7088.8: 16.3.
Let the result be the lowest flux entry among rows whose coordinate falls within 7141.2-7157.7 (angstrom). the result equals 15.8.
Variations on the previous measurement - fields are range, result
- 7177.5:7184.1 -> 16.5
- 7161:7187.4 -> 15.2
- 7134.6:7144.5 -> 16.1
